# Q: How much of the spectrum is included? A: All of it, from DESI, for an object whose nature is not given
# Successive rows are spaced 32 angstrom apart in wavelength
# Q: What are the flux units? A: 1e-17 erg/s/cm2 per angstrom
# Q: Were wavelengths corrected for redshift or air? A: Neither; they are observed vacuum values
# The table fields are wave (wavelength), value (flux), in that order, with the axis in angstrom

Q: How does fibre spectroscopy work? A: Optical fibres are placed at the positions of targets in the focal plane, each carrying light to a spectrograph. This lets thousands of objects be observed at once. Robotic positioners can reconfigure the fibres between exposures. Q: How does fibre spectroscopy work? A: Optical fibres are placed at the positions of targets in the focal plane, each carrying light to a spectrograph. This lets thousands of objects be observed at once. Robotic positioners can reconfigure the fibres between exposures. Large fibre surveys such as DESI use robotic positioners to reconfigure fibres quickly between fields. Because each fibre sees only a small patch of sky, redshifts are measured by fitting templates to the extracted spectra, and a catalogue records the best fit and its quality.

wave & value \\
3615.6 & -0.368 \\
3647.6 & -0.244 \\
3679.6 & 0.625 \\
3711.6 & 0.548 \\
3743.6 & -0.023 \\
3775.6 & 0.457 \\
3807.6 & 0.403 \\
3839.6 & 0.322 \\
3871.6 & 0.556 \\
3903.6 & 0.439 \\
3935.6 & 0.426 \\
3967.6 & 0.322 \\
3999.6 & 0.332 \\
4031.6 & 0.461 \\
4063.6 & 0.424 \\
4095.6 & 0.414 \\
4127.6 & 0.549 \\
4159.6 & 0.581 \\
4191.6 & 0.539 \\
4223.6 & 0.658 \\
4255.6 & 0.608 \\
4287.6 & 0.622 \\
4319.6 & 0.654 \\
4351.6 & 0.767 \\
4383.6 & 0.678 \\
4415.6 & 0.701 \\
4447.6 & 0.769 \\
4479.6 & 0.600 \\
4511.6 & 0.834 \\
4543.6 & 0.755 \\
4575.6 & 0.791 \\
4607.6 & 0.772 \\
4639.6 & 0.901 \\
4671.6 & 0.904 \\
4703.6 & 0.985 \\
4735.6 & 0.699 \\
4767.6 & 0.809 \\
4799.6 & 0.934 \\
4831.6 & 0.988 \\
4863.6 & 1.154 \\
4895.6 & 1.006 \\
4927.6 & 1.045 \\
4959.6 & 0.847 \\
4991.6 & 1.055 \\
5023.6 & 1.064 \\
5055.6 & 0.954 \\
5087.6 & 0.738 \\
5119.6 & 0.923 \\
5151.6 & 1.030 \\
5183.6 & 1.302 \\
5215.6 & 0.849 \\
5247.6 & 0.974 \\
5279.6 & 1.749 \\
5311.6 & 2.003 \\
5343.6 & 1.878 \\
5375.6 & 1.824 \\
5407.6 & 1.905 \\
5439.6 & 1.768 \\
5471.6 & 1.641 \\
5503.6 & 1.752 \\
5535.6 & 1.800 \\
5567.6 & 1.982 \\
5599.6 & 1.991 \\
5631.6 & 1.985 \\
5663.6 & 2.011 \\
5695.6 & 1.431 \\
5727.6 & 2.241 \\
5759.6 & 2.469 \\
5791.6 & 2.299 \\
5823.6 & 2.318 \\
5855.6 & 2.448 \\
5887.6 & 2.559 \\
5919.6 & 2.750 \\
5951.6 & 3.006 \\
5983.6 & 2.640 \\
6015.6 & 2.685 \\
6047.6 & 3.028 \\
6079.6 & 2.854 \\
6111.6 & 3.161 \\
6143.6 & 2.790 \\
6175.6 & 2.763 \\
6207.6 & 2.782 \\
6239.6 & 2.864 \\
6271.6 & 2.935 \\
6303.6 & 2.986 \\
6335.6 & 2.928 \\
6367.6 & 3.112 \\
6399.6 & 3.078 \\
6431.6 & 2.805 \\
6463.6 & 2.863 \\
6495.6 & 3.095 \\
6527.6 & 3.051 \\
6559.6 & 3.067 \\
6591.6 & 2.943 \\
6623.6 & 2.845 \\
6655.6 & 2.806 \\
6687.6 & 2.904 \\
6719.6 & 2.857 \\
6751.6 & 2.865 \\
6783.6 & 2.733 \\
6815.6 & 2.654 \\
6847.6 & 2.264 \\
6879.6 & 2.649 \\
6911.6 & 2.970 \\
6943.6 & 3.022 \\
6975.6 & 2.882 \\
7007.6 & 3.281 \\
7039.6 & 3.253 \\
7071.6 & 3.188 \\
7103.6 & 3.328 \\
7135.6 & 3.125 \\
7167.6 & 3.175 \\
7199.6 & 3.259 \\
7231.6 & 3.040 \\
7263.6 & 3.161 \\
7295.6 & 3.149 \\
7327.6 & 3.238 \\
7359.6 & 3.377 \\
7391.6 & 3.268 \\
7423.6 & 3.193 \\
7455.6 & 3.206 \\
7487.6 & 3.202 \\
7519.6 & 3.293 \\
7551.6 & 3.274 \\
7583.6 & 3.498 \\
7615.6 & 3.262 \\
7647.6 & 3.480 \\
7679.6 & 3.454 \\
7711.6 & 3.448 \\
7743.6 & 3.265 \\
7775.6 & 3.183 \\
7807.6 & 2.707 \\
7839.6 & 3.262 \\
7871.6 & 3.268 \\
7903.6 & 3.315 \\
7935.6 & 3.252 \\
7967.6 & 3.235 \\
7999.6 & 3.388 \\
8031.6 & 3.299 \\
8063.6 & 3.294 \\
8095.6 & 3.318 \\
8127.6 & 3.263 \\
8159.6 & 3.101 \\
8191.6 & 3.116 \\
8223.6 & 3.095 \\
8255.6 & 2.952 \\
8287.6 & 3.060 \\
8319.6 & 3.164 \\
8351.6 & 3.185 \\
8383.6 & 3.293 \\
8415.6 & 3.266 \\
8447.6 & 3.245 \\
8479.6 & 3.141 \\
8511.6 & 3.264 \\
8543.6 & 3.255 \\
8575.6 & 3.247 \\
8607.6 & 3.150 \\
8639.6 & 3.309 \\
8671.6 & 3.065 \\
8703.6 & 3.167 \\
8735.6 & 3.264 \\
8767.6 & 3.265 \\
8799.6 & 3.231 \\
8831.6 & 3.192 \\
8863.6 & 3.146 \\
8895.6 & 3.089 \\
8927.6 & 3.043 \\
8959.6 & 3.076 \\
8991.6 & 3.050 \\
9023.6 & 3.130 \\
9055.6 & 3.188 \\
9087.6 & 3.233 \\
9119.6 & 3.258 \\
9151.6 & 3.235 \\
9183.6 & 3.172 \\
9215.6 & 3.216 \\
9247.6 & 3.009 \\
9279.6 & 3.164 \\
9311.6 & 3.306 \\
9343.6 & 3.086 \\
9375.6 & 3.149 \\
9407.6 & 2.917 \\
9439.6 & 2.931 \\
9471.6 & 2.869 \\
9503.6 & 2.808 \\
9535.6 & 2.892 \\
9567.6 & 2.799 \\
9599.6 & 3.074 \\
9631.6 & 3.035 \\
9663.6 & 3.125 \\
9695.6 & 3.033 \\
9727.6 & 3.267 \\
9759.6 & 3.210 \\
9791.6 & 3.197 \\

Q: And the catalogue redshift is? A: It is 0.32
